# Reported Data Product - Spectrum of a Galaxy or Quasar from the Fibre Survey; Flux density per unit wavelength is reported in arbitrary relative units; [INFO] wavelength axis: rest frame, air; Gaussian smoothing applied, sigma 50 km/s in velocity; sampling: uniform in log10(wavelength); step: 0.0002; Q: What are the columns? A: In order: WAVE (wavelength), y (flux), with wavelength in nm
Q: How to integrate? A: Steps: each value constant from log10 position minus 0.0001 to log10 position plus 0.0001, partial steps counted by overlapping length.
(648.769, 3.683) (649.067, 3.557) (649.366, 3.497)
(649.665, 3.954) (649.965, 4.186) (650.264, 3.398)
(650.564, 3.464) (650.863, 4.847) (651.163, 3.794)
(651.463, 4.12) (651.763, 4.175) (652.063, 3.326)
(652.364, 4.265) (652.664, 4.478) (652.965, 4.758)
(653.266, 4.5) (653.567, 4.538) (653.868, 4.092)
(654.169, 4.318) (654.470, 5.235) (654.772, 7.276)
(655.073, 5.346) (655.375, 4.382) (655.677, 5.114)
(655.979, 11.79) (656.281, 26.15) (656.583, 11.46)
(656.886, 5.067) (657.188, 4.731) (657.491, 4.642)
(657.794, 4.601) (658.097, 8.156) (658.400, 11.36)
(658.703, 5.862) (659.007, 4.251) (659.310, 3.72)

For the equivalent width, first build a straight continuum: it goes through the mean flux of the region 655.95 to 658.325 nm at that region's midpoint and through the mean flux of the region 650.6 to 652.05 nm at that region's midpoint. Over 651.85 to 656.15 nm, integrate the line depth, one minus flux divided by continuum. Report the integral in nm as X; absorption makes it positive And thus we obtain 0.86 nm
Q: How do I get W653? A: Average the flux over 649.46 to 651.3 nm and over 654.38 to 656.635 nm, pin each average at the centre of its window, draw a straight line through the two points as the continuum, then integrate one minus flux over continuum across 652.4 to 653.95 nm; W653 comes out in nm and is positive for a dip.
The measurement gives 0.56 nm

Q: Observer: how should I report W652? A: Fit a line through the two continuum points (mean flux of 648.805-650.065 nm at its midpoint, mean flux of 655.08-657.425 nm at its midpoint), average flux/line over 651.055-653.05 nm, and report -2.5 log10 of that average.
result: 0.39 mag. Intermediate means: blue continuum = 3.77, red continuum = 9.35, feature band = 4.12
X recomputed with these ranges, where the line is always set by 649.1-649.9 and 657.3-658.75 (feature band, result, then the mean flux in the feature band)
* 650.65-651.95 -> 0.071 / 4.17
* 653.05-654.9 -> 0.165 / 4.96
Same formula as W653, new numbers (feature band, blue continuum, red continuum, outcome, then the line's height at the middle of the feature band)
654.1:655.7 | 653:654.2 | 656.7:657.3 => -0.20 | 4.74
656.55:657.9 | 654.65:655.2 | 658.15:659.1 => 0.25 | 7.01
